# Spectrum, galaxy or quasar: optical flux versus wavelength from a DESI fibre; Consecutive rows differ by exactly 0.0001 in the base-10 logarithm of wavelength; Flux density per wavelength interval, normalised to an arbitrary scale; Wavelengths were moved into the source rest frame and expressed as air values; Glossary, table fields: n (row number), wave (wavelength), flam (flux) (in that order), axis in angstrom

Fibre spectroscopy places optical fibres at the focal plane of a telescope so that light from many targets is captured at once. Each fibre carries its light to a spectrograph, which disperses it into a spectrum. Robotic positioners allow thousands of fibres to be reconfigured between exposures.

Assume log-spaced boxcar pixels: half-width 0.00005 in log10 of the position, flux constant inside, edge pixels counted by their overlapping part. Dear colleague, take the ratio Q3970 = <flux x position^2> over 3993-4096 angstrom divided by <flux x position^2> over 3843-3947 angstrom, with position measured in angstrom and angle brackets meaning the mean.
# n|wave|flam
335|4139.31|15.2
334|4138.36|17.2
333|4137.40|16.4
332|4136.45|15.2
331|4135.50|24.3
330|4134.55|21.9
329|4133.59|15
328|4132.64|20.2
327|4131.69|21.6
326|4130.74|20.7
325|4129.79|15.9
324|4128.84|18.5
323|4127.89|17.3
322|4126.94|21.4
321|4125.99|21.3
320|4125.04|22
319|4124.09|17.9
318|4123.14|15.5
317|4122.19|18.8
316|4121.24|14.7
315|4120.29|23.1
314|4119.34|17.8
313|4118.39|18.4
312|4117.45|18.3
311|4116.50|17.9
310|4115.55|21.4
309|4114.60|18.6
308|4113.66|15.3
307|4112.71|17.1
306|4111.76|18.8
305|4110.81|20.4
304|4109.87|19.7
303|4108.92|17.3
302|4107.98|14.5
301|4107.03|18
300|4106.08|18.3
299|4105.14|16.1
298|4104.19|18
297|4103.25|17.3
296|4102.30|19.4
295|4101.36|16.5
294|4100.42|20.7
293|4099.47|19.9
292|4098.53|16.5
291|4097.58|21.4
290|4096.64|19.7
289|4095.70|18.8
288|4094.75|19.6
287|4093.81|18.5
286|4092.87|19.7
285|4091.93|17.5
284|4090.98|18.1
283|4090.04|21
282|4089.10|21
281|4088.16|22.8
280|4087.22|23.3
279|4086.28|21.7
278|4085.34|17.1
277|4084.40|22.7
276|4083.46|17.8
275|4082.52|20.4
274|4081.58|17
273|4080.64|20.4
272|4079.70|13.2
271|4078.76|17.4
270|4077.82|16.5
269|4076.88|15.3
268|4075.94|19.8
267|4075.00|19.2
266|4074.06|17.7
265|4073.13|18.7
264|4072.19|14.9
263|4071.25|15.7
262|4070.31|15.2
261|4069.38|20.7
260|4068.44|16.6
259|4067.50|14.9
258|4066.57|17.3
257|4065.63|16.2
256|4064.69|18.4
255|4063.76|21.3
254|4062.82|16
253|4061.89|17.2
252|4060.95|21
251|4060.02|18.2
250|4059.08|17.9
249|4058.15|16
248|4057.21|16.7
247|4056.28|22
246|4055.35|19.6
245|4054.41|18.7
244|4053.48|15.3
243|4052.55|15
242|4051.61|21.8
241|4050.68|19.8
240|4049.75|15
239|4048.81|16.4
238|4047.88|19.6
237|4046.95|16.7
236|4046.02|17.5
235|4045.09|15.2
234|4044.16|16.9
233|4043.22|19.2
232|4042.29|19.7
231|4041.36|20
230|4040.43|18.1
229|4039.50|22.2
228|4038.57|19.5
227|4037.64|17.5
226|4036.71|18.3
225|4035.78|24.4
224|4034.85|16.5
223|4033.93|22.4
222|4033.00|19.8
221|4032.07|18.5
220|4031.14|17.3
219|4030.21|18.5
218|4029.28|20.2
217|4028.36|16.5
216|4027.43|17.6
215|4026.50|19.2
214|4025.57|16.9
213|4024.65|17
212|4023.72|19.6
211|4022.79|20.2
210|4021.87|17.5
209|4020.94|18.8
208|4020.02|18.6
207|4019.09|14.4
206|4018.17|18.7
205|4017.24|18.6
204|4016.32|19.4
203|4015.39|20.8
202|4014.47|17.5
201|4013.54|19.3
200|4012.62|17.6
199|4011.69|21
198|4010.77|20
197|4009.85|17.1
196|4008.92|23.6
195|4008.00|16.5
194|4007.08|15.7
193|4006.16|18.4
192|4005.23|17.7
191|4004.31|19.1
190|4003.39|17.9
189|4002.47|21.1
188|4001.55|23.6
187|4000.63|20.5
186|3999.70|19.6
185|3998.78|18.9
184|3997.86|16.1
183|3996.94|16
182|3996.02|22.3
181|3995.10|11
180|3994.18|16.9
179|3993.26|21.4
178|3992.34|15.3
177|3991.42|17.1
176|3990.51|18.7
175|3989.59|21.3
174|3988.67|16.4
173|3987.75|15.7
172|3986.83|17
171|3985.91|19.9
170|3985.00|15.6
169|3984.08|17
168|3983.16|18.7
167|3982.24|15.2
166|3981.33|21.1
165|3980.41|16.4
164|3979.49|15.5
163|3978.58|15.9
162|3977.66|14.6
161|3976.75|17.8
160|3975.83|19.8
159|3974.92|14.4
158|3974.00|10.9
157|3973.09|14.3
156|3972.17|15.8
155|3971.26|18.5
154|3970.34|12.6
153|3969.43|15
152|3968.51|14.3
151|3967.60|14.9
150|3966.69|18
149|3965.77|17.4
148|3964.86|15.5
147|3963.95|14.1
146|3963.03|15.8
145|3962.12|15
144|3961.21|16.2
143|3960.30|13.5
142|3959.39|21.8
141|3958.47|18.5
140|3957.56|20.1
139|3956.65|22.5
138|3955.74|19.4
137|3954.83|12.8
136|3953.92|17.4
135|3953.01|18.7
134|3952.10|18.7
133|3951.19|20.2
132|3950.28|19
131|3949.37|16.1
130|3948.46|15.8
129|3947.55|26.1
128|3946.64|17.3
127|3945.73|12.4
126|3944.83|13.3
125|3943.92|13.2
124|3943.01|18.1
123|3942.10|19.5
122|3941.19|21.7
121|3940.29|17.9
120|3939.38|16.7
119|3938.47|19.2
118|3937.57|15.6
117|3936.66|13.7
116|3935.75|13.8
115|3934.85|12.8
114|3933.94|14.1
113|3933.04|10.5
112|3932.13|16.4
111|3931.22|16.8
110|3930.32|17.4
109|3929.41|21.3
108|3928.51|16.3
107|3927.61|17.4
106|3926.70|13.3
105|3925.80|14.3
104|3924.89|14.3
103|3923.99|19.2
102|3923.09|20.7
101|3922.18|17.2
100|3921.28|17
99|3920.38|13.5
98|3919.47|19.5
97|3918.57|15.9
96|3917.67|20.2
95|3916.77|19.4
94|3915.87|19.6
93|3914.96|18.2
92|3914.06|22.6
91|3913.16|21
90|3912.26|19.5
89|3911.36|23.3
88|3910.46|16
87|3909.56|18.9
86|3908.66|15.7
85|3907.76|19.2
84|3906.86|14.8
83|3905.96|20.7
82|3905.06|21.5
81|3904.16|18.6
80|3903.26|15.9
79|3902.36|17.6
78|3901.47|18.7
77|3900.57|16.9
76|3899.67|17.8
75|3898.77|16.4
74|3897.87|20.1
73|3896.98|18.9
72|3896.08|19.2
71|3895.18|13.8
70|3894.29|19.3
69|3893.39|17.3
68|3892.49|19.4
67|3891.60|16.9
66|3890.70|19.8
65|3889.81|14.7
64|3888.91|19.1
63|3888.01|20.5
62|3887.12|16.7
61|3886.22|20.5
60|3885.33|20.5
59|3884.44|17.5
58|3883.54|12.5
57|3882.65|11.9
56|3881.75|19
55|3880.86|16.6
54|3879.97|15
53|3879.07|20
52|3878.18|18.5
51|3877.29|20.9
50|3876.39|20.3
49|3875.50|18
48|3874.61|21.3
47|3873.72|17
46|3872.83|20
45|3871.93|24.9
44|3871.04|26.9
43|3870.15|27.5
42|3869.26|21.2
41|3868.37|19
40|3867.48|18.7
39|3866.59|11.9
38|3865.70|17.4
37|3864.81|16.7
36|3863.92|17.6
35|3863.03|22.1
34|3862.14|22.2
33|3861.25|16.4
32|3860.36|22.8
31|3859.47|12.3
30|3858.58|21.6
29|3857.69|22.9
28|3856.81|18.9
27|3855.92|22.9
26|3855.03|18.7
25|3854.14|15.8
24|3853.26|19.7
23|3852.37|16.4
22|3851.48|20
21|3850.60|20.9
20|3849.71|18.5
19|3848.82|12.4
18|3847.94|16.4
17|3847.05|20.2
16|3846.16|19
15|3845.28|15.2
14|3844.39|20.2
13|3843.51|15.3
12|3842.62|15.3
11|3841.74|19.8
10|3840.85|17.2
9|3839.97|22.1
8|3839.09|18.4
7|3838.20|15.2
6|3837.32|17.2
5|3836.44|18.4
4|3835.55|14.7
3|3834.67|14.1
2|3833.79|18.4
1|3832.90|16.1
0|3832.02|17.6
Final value 1.1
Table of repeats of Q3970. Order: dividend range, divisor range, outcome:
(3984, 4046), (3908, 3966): 1.11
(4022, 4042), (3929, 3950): 1.21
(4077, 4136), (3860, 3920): 1.12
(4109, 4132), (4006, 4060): 1.06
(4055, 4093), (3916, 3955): 1.17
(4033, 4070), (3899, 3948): 1.12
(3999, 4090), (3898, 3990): 1.14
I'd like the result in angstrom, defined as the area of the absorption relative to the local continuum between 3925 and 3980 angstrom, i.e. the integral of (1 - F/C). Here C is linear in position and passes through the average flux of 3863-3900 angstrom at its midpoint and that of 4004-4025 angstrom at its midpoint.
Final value 6.2 angstrom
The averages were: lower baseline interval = 18.6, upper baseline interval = 18.6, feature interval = 16.5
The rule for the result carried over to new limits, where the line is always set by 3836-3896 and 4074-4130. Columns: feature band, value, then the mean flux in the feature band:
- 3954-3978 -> 3.0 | 16.3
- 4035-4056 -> 0.2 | 18.5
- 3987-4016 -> 0.2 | 18.5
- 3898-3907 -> 0.2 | 18.1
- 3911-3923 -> -0.3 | 19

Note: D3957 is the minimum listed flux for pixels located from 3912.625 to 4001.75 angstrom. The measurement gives 10.5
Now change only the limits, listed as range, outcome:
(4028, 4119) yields 13.2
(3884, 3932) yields 13.3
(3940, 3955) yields 12.4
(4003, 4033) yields 14.4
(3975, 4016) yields 11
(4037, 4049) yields 15.2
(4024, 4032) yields 16.5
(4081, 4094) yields 17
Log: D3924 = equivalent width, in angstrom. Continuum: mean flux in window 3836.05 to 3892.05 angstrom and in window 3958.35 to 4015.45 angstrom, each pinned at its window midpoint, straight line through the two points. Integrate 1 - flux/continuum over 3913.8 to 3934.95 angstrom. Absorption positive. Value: 1.2 angstrom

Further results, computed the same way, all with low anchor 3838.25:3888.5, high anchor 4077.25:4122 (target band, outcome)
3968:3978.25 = 1.89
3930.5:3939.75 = 1.84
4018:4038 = 0.16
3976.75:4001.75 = 1.46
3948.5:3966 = 1.18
